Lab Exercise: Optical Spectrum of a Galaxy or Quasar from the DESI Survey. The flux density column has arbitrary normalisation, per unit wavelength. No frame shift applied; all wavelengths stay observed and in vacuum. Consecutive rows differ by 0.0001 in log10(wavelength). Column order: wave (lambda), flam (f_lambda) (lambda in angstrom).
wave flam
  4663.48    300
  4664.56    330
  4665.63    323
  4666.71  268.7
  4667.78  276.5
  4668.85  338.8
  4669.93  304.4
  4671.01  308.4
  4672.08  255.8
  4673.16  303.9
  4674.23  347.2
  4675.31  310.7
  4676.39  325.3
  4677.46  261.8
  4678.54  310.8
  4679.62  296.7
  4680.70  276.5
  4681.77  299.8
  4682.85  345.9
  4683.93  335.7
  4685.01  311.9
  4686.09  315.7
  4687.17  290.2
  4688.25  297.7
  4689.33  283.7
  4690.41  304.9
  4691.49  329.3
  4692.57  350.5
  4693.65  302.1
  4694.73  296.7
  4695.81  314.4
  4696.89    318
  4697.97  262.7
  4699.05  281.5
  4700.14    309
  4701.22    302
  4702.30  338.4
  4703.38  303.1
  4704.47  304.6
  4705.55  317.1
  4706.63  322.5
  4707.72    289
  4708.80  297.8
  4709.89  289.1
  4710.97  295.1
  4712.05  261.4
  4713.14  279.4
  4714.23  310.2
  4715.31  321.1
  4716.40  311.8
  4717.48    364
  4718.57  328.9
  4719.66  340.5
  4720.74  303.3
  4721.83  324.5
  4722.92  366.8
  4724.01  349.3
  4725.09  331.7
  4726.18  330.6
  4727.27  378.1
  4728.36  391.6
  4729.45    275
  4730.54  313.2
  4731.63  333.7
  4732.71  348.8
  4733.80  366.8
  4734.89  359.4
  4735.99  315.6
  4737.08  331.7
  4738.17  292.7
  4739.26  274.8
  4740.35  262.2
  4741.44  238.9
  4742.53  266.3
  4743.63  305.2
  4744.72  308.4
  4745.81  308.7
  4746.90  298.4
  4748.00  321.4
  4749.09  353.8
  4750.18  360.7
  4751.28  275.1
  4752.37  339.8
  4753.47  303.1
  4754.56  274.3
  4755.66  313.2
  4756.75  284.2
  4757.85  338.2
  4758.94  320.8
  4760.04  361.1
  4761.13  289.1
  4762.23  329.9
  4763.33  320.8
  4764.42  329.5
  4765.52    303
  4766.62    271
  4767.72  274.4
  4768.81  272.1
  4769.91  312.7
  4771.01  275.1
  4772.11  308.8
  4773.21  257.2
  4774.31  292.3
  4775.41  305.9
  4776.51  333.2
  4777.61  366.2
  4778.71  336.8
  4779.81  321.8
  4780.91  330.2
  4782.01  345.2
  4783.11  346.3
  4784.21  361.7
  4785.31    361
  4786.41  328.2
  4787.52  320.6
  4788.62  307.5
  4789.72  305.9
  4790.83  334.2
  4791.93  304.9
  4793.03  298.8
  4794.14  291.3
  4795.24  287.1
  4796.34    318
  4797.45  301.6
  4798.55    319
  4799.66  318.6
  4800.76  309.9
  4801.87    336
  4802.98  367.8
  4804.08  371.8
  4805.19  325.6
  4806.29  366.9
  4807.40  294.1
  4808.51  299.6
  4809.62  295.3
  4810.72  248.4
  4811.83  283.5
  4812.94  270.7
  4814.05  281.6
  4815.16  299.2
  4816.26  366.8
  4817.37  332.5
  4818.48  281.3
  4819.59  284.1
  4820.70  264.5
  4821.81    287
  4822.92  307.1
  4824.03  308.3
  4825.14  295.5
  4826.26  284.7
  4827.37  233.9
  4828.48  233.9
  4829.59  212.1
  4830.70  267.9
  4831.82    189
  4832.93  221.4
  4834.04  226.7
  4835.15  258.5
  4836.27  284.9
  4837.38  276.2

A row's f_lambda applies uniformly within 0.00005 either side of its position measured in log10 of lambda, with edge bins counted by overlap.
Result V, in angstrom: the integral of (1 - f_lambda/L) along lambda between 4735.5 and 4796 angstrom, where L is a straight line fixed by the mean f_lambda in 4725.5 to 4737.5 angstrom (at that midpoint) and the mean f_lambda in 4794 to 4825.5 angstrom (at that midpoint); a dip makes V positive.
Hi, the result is 2.8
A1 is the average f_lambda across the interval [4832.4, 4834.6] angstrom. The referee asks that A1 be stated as 225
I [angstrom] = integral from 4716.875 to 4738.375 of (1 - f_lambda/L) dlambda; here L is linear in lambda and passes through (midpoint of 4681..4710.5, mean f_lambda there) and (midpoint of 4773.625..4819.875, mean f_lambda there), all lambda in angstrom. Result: -1.9 angstrom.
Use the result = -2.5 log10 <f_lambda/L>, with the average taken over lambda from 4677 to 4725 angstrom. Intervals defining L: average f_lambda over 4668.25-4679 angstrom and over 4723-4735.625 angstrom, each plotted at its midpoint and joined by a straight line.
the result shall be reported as 0.05 mag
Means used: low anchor 306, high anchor 344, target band 310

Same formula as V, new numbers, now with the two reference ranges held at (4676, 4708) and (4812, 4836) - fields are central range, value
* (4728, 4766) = -2.9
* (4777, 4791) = -2.6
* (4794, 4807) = -2.3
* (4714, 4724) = -1.1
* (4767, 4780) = -0.8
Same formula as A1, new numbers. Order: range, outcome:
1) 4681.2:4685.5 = 323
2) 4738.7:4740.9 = 269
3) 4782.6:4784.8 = 355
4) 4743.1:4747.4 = 306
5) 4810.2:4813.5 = 267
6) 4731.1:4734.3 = 351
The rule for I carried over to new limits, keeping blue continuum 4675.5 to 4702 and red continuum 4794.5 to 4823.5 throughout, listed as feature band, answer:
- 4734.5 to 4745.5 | 0.4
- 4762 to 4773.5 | 0.4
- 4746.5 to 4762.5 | -0.5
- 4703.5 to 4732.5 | -1.4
